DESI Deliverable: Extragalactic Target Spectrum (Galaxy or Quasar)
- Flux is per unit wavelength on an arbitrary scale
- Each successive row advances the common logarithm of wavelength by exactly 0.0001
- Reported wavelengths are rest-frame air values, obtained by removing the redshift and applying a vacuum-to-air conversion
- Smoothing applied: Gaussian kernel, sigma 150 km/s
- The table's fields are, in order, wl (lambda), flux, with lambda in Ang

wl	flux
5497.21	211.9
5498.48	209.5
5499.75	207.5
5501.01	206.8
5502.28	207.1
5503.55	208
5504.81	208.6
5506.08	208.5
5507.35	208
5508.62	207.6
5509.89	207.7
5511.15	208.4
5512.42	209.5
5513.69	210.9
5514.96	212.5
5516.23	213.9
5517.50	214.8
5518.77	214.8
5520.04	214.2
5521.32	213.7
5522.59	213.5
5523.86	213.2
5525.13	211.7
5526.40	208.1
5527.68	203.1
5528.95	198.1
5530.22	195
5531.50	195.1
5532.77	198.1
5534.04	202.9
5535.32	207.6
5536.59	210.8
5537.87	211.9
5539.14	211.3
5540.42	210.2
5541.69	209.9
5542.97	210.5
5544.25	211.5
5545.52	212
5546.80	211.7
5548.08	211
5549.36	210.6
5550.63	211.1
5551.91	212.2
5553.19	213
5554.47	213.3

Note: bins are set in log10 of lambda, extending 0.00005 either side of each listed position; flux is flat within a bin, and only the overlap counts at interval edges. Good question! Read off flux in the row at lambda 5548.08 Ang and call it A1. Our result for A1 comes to 211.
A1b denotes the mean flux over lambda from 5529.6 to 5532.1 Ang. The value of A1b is 195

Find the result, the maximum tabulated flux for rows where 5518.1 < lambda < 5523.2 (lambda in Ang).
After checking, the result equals 214.8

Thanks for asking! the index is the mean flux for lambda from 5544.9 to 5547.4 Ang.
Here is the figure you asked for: 212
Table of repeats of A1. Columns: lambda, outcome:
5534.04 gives 202.9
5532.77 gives 198.1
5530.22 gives 195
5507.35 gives 208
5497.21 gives 211.9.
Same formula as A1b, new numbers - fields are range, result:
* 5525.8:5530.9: 201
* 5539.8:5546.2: 211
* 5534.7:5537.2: 210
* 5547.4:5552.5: 211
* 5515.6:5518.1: 214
